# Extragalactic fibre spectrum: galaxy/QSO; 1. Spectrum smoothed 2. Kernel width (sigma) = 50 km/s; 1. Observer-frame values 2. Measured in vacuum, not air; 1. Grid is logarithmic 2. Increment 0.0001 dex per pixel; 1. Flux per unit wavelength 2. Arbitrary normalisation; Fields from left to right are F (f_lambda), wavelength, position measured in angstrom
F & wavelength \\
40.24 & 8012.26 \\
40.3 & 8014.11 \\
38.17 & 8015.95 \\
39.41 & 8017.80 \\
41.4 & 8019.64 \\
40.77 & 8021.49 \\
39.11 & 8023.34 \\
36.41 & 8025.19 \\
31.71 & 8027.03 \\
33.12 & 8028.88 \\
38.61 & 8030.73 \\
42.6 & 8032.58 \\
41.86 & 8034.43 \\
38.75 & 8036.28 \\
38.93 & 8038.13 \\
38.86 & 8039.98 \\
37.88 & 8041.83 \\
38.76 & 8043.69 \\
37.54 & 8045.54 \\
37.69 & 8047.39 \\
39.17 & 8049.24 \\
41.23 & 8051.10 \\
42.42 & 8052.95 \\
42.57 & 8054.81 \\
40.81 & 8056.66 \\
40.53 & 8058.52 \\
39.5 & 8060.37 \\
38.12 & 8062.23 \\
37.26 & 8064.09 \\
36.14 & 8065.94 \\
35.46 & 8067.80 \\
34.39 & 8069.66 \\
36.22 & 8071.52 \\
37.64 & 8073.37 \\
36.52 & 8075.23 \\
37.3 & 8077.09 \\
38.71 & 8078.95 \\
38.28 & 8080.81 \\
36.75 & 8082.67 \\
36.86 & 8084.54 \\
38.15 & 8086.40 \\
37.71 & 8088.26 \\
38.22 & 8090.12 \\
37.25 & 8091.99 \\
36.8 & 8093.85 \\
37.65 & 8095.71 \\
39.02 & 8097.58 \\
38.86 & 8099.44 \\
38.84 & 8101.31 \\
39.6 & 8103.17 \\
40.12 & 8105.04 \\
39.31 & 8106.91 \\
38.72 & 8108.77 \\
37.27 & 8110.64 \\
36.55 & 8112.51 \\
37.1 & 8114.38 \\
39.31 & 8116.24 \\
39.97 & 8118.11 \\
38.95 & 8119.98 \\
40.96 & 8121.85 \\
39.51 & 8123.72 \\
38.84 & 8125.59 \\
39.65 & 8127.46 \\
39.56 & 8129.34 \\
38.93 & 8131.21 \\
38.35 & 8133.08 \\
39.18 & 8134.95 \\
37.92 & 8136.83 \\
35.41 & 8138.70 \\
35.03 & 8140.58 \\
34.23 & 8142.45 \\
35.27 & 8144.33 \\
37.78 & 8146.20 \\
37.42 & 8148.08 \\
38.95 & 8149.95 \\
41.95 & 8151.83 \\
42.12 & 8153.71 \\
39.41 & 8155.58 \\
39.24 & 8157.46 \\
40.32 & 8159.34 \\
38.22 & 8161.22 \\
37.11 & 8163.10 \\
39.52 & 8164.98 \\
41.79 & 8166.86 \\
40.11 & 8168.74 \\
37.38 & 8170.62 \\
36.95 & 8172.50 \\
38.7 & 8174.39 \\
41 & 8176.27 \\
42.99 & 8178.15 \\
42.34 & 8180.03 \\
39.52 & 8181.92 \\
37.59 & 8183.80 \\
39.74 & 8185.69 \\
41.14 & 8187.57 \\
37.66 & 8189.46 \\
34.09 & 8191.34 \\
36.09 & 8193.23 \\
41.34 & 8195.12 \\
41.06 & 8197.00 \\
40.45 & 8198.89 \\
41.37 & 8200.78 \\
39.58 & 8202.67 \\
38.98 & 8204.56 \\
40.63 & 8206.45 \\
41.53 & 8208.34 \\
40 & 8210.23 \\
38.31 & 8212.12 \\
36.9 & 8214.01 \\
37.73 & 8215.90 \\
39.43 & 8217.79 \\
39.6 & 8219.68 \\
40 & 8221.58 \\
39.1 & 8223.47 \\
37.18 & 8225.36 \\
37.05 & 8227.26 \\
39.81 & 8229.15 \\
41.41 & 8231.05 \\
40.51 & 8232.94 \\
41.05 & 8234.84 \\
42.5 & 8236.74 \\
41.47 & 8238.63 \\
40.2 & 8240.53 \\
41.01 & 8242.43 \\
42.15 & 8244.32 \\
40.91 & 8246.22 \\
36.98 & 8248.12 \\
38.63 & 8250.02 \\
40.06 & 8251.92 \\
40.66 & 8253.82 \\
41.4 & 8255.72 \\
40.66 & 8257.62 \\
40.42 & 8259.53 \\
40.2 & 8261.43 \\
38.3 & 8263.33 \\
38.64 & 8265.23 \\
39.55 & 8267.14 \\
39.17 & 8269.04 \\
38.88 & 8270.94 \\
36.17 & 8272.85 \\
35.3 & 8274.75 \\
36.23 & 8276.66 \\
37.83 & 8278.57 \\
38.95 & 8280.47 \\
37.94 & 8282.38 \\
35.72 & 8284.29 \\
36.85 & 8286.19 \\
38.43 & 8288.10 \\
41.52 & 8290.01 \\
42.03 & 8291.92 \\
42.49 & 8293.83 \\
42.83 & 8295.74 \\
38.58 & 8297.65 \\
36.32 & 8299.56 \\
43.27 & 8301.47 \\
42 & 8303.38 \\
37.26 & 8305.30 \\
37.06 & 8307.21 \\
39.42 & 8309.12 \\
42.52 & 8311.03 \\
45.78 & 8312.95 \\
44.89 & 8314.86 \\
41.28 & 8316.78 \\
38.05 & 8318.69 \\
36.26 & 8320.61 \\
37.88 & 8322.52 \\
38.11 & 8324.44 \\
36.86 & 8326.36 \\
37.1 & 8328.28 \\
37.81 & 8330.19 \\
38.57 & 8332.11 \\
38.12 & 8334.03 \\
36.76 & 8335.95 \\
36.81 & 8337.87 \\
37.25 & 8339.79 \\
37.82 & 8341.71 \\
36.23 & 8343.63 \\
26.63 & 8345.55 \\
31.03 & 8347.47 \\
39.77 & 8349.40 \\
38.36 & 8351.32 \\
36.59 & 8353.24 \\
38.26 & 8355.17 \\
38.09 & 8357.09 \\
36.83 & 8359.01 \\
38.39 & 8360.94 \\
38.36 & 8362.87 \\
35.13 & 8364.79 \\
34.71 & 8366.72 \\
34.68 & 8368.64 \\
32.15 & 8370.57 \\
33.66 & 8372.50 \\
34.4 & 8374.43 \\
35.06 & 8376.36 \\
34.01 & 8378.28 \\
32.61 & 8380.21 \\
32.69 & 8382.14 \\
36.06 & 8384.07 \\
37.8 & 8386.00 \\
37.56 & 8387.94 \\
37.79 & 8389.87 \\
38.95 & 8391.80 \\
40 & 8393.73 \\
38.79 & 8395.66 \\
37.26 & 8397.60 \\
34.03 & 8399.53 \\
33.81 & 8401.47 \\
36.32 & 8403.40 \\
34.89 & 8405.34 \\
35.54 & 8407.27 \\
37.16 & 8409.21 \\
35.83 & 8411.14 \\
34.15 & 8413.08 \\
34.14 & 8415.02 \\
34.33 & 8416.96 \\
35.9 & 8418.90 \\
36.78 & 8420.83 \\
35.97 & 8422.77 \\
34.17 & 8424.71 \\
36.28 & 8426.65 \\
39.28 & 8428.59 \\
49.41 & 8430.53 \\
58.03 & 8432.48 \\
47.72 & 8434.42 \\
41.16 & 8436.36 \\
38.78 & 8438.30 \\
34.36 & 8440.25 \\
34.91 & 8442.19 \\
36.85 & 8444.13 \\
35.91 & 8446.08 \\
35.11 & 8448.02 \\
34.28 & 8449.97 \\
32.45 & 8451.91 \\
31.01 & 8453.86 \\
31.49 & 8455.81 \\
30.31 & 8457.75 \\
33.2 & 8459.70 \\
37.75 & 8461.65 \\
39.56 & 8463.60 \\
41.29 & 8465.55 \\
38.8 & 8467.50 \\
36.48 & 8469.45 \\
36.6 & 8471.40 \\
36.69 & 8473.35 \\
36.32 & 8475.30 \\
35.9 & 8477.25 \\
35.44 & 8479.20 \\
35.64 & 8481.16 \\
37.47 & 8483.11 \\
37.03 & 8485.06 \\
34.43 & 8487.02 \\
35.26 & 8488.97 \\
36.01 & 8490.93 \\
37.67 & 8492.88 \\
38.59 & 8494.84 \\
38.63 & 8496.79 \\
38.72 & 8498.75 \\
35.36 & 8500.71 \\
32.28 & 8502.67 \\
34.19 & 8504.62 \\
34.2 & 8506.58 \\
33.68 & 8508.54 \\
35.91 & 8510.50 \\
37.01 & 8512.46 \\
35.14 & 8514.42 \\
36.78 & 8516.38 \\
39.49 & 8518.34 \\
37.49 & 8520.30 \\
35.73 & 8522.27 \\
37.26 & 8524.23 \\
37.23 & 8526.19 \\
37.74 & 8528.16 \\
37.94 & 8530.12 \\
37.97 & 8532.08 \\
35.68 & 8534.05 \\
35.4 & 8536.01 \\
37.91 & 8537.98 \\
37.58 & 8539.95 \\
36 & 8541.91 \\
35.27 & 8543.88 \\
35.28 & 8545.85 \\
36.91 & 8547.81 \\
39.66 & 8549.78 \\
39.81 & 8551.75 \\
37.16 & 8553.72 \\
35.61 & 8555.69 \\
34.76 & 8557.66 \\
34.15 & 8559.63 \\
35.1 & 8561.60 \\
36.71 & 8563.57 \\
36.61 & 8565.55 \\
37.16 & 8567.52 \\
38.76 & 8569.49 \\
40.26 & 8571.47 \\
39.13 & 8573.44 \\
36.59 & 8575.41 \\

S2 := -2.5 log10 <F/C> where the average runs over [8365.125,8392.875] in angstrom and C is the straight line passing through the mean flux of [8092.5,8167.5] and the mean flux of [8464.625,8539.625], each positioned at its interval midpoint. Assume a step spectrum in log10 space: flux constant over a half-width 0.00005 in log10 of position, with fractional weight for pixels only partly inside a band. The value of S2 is 0.063 mag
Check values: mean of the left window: 38.6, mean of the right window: 36.6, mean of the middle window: 35.2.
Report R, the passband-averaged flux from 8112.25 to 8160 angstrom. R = 38.6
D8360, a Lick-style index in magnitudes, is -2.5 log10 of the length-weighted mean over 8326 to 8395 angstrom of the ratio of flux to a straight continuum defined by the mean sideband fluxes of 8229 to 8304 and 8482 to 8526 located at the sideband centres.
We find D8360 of 0.062 mag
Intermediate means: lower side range 39.7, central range 36.2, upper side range 36.3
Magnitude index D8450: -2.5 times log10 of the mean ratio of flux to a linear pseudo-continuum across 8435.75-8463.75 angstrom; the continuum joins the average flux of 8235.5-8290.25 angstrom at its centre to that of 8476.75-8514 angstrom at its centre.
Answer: 0.05 mag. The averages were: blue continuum 39.2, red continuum 36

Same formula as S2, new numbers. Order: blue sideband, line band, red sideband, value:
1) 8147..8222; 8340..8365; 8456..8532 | 0.04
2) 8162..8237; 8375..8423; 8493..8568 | 0.05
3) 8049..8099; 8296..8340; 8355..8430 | -0.08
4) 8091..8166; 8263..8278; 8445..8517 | -0.01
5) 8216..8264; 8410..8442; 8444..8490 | -0.08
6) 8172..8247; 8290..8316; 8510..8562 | -0.06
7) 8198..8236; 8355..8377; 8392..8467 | 0.06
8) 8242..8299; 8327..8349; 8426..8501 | 0.08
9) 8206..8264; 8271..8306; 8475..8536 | 0.01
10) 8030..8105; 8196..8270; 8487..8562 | -0.06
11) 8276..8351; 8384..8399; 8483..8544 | -0.01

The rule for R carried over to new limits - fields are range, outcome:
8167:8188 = 39.8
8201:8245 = 39.8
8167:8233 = 39.4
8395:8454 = 37.3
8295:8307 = 39.8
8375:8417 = 35.9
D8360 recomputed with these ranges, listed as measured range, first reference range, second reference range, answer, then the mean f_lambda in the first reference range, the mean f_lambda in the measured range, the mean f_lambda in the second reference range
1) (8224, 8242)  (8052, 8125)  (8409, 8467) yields -0.06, 38.3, 40.1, 37.3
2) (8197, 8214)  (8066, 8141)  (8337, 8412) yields -0.08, 38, 40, 35.9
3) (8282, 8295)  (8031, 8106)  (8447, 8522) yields -0.06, 38.5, 39.4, 35.9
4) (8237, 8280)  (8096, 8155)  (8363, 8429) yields -0.06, 38.5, 39.4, 35.7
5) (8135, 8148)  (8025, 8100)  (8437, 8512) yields 0.04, 38.1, 36.2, 35.8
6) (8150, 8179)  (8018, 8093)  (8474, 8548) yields -0.05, 38.3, 39.7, 36.4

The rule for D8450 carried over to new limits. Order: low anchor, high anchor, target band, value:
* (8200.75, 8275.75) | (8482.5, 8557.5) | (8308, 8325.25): -0.05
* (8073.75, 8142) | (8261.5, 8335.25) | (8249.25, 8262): -0.04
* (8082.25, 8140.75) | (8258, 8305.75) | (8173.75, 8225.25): -0.02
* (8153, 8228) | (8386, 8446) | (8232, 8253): -0.04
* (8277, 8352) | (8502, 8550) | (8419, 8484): -0.01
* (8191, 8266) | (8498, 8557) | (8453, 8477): 0.04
